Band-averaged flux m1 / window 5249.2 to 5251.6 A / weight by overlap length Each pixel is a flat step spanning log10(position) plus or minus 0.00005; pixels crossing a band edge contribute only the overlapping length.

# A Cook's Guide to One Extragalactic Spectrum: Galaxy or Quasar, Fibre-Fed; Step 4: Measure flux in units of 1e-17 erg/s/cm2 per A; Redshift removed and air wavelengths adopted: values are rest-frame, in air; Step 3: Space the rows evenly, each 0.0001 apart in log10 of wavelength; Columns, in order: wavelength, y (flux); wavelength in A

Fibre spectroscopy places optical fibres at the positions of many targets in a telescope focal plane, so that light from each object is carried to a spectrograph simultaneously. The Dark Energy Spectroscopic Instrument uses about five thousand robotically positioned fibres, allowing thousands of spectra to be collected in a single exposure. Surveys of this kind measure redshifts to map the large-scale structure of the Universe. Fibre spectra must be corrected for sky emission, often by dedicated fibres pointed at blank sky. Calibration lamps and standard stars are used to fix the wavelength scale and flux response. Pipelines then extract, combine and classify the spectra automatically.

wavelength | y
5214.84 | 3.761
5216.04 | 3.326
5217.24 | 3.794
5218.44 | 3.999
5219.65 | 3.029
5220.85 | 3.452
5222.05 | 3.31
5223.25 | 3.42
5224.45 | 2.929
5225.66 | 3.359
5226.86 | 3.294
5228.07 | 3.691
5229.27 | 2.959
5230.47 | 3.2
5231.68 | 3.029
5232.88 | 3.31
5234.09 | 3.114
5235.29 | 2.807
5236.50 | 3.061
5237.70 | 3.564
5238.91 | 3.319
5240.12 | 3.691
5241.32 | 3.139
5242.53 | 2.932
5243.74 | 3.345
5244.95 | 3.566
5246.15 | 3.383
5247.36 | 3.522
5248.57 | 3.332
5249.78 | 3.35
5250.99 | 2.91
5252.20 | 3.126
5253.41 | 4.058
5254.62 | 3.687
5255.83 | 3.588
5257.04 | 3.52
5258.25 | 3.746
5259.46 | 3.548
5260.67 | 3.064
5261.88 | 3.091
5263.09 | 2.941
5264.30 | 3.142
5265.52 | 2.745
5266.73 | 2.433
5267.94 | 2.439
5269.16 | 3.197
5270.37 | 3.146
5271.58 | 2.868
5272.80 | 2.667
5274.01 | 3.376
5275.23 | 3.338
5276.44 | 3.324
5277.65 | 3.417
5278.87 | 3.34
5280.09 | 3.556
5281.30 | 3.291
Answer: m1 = 3.13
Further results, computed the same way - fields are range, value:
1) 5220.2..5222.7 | 3.38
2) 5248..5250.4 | 3.34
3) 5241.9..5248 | 3.35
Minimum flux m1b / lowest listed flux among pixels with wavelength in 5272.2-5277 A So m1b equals 2.667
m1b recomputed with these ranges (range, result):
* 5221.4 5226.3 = 2.929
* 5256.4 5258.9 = 3.52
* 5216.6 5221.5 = 3.029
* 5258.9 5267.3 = 2.433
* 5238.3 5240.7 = 3.319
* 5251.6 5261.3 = 3.064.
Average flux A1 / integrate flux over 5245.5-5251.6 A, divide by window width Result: 3.3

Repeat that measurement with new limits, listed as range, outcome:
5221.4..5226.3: 3.26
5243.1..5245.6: 3.45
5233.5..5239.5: 3.17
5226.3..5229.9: 3.32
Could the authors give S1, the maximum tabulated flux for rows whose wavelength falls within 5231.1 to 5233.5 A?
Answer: 3.31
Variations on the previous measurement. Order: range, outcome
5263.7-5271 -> 3.197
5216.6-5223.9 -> 3.999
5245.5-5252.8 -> 3.522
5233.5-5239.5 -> 3.564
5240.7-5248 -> 3.566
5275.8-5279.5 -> 3.417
